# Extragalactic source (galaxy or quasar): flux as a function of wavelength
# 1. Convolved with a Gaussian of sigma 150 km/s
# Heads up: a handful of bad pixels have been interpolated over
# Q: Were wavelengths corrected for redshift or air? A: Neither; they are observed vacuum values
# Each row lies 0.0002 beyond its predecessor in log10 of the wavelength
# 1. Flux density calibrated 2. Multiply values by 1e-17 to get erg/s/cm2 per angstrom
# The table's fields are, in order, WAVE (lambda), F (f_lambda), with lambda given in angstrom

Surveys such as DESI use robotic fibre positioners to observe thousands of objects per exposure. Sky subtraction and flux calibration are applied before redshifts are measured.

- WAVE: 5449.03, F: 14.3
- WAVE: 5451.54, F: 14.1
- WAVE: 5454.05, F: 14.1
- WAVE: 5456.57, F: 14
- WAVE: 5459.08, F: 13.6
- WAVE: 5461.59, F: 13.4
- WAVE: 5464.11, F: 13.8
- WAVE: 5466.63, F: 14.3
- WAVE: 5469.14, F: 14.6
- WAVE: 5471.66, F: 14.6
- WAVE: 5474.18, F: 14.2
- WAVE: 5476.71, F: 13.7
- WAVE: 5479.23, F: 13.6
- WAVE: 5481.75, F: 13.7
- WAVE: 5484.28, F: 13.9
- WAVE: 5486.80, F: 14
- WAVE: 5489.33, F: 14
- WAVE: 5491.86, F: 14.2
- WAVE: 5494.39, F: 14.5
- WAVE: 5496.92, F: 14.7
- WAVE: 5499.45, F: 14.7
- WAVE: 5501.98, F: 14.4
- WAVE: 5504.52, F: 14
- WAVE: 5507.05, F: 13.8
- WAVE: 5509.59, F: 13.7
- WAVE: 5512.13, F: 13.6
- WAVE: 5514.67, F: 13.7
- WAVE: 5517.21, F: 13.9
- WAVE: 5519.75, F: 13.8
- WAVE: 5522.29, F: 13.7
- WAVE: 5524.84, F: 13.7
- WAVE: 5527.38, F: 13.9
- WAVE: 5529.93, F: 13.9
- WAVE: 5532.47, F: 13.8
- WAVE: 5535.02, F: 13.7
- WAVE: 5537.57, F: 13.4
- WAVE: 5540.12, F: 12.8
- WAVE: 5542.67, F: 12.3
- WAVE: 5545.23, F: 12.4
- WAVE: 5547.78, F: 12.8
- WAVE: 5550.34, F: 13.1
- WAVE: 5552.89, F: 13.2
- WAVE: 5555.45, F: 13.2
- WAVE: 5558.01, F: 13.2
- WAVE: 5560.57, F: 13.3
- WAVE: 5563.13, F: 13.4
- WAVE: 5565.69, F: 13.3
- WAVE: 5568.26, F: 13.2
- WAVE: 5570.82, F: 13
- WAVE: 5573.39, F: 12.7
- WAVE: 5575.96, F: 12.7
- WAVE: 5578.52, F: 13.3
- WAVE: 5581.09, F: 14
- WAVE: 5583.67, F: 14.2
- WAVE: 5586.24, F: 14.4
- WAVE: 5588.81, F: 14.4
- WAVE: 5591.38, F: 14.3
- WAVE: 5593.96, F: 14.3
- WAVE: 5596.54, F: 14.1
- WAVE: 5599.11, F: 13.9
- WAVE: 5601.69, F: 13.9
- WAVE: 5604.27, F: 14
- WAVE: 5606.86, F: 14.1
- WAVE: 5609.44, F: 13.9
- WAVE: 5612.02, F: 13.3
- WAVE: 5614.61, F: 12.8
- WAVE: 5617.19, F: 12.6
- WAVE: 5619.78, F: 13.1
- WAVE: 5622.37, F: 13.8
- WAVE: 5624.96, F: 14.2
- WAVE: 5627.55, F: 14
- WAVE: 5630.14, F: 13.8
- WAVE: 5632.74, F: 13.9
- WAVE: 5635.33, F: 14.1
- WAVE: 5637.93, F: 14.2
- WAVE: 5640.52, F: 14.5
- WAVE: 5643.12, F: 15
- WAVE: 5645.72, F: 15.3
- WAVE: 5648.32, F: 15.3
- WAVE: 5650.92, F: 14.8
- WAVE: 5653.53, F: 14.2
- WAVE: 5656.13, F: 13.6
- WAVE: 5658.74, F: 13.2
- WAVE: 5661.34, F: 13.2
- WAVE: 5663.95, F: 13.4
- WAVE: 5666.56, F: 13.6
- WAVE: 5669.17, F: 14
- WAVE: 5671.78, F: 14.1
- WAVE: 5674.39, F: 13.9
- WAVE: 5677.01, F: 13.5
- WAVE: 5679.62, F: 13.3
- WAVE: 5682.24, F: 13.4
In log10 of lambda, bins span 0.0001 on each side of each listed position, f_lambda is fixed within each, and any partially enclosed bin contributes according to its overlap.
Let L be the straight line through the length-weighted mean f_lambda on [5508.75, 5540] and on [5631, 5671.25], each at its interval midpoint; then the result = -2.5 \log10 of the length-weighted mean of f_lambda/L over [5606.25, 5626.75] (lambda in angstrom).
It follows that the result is 0.04 mag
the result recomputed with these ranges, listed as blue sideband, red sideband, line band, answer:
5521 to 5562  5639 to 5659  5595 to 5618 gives 0.03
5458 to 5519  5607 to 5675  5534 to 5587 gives 0.06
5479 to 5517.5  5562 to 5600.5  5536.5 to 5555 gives 0.08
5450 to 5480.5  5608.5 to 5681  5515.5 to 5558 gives 0.05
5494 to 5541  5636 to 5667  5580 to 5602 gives -0.01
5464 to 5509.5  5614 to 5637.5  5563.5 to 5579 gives 0.06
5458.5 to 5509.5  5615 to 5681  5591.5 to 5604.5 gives -0.01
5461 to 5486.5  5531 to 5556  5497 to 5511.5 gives -0.04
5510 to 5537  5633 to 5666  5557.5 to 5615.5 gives 0.03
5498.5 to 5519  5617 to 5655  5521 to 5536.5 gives 0.02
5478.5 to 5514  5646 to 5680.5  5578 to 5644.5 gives 0.00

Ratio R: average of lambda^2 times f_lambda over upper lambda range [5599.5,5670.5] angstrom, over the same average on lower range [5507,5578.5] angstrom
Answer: 1.08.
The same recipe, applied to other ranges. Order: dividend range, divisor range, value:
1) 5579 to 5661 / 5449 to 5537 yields 1.05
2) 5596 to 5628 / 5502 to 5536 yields 1.02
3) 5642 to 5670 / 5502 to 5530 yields 1.08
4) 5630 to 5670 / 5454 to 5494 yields 1.08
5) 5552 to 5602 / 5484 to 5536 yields 1.00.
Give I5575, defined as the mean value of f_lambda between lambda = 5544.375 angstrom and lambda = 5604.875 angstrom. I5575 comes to 13.5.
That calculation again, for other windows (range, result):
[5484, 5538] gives 14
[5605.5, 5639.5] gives 13.7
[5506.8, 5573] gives 13.4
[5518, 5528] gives 13.8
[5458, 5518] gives 14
